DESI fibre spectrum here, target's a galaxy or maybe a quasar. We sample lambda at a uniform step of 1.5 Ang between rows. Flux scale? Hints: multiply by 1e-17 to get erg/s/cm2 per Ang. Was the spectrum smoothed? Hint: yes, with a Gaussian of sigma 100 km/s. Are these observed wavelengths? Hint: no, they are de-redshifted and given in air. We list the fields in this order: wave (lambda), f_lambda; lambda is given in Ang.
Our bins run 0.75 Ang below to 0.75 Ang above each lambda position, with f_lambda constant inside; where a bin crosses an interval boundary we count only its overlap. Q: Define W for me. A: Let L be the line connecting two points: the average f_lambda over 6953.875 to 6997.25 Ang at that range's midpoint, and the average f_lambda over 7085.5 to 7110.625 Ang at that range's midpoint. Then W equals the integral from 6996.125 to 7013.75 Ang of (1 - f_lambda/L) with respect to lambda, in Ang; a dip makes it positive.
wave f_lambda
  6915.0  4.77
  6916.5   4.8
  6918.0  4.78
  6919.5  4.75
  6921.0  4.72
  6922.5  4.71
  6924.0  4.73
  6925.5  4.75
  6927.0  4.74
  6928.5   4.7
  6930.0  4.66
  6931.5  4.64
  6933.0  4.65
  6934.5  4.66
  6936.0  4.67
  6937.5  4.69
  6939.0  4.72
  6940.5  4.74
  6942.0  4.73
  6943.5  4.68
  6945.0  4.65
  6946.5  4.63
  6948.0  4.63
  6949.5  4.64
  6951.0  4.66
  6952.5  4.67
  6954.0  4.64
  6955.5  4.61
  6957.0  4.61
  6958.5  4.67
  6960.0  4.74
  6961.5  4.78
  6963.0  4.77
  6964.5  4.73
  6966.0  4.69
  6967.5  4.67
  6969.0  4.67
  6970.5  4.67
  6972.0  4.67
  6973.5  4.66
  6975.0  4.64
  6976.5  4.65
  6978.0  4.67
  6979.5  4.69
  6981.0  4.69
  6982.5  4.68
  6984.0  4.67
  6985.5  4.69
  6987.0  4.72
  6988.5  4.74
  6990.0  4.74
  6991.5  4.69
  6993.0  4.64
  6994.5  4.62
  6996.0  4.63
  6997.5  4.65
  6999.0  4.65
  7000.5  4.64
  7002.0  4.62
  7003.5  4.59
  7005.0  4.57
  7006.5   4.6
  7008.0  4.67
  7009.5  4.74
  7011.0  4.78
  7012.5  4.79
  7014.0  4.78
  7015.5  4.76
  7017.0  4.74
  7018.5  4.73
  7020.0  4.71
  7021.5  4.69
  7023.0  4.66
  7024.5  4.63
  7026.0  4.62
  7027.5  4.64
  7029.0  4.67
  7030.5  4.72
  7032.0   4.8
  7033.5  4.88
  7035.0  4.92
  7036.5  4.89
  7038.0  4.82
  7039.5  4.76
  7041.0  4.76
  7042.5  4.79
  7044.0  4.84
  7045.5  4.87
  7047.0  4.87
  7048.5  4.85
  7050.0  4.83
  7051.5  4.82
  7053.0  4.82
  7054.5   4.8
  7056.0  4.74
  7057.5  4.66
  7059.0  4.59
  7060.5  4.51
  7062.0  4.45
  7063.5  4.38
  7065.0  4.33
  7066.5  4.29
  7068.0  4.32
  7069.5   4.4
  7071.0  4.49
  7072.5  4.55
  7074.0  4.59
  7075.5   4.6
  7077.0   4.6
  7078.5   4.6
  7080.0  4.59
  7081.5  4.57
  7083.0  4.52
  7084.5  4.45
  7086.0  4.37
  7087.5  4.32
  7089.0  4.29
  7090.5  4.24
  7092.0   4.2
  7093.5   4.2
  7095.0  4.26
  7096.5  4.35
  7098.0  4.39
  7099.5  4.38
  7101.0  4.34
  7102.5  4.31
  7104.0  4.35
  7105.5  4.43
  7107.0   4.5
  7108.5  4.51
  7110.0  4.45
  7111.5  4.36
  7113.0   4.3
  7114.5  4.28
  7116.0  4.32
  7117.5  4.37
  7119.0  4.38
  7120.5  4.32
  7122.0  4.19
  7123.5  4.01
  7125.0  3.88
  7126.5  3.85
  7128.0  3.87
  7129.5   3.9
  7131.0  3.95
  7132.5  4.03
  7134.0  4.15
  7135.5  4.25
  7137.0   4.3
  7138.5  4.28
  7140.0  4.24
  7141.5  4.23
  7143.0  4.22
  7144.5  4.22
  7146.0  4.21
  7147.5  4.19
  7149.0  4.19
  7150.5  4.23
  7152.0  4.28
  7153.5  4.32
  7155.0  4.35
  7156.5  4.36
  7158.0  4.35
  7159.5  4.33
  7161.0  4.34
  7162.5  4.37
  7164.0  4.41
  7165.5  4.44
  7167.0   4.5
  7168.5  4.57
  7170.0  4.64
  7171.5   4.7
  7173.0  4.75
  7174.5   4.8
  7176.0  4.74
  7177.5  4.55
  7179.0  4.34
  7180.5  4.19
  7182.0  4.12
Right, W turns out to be -0.3 Ang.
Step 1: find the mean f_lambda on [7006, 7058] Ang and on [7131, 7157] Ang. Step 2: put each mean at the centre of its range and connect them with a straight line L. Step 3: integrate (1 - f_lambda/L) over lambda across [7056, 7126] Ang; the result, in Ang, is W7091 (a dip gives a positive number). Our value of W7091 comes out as 1.5 Ang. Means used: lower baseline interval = 4.76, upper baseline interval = 4.23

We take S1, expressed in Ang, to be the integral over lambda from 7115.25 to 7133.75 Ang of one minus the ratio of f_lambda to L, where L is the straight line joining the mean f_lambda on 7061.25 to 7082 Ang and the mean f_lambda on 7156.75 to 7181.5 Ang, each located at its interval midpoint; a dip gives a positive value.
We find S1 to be 1.6 Ang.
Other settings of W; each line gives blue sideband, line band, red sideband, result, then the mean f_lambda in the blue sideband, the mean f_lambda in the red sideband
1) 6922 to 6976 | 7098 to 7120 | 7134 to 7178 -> 0.4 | 4.68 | 4.39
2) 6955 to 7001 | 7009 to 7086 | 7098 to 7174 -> -2.7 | 4.68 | 4.3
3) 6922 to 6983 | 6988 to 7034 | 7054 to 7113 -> -1.2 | 4.68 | 4.44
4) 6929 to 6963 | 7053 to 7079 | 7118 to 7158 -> -1.0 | 4.67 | 4.17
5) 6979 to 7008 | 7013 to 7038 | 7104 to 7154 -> -1.0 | 4.66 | 4.22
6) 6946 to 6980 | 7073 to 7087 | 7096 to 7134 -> -0.6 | 4.67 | 4.24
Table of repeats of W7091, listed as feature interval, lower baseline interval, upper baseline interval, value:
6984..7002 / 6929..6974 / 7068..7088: -0.2 Ang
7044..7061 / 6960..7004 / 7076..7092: -0.9 Ang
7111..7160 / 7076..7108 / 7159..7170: 2.4 Ang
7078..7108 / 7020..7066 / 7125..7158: 0.4 Ang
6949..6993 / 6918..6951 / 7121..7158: -0.8 Ang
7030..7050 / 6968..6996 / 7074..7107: -1.3 Ang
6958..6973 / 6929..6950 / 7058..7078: -0.2 Ang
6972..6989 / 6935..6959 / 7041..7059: 0.1 Ang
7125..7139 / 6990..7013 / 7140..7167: 1.0 Ang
